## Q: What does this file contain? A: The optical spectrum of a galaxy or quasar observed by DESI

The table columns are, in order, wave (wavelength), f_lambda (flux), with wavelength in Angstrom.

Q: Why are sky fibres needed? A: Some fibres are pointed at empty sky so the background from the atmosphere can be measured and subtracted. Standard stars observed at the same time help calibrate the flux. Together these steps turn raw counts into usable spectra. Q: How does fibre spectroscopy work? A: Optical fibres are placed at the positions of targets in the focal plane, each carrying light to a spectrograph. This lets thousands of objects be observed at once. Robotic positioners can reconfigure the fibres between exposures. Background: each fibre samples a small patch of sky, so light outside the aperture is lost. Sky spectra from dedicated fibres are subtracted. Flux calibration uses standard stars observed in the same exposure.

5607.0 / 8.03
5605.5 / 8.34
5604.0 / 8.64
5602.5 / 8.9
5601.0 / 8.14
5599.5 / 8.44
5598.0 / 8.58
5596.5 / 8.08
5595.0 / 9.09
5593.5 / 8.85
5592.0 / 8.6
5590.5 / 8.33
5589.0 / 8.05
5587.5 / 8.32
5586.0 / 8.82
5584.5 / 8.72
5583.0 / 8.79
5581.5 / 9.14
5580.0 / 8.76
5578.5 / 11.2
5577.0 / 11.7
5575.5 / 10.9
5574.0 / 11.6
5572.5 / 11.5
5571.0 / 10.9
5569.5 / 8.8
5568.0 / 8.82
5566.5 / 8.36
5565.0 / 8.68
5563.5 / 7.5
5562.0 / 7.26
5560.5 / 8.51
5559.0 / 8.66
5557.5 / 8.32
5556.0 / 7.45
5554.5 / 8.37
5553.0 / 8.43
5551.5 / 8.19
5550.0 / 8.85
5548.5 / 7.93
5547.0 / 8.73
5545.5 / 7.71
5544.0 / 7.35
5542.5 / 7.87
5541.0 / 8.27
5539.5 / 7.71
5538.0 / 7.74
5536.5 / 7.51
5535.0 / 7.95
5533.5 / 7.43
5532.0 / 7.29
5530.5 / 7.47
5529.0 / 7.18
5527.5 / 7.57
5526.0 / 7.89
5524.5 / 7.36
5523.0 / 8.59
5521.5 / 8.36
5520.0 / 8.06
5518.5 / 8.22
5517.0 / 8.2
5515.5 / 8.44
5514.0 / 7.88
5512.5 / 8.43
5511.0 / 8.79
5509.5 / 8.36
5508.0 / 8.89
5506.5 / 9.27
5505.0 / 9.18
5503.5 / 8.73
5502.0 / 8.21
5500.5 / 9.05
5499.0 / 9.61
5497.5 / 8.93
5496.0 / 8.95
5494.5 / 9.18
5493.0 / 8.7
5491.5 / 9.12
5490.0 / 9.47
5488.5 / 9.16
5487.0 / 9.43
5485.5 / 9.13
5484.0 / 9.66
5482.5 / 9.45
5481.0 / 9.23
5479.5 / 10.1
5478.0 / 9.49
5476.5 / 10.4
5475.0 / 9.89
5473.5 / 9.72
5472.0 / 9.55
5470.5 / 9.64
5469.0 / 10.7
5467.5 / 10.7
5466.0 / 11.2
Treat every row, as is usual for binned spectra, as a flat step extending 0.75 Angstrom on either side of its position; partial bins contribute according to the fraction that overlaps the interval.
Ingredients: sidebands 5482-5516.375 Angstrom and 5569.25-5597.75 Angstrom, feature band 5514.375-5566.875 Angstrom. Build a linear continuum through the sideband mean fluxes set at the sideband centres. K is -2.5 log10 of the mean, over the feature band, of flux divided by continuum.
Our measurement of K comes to 0.16 mag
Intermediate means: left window 8.95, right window 9.48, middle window 7.98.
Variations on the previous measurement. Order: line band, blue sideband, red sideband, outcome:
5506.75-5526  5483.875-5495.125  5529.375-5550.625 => 0.022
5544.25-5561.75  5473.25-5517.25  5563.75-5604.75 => 0.116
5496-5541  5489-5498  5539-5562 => 0.056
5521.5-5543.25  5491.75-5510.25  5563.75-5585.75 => 0.200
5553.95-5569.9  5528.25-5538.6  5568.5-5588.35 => 0.100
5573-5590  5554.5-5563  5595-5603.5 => -0.164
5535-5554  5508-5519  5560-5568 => 0.025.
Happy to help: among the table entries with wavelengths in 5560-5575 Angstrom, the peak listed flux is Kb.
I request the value 11.6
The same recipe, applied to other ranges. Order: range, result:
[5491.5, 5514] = 9.61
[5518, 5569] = 8.85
